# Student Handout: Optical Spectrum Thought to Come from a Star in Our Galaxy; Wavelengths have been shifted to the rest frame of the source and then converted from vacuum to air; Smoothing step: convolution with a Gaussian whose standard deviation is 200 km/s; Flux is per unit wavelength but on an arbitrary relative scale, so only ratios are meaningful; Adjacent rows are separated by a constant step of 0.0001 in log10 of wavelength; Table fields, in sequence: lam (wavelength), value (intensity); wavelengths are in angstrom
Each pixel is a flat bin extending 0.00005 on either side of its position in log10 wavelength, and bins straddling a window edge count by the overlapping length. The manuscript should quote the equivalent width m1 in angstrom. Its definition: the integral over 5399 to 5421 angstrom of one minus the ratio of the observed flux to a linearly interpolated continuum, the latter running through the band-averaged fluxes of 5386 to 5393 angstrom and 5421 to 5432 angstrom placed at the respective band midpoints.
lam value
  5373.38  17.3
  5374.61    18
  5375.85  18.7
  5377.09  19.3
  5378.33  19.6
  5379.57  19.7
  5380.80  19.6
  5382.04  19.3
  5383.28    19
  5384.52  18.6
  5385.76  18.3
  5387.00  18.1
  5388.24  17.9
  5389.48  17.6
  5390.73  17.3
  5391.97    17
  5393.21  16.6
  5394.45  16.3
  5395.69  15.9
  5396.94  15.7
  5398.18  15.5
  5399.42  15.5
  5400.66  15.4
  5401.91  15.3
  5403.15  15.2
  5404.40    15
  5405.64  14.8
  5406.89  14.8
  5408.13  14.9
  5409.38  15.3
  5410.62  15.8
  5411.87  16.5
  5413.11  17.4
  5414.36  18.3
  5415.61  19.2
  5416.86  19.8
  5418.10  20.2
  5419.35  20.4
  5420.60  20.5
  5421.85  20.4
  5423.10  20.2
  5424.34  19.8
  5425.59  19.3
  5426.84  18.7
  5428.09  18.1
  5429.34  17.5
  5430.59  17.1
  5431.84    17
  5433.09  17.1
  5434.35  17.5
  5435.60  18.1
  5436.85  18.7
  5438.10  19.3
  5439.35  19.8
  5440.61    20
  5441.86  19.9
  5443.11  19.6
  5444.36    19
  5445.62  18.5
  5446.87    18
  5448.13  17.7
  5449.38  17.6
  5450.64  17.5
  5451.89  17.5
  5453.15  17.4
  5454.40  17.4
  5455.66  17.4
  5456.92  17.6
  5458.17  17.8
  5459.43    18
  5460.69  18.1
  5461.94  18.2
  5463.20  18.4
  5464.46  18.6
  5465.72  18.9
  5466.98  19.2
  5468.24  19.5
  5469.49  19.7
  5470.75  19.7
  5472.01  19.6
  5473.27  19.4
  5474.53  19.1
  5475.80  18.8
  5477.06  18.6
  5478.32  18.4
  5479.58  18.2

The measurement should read 1.7 angstrom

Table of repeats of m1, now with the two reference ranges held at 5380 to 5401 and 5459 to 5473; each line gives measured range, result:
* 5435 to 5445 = -0.5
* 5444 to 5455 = 0.5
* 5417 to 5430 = -1.1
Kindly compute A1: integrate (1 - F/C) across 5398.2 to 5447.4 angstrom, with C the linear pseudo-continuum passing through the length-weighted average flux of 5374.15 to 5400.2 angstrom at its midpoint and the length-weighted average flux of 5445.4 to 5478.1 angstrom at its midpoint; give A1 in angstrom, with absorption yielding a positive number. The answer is 0.6 angstrom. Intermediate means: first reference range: 17.8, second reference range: 18.4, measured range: 17.9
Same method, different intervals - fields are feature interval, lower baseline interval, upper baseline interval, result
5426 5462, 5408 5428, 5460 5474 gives 1.32 angstrom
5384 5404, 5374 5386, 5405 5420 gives 1.85 angstrom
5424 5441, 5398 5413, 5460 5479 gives -1.50 angstrom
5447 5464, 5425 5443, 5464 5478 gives 1.01 angstrom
